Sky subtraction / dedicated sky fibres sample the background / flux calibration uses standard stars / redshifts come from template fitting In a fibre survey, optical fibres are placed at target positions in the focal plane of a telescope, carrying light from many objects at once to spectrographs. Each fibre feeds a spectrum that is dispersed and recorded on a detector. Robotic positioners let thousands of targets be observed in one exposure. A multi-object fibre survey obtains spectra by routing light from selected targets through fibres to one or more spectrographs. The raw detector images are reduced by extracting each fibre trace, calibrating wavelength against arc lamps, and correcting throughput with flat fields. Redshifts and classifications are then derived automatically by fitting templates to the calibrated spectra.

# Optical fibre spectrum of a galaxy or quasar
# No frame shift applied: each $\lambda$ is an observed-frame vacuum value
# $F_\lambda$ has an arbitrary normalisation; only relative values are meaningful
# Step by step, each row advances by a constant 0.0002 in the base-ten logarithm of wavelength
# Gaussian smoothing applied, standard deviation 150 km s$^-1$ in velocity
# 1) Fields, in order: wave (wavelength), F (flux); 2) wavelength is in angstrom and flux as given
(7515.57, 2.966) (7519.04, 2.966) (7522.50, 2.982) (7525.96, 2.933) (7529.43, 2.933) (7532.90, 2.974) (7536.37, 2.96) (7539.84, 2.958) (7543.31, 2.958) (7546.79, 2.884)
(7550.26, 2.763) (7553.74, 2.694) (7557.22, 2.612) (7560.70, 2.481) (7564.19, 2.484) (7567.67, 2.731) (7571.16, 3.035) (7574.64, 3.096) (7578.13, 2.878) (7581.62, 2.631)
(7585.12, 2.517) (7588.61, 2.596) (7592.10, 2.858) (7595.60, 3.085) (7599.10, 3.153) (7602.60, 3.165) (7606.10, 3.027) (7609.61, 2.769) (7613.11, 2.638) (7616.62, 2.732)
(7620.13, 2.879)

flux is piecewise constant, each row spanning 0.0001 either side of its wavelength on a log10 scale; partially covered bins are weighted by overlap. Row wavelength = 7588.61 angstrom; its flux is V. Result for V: 2.596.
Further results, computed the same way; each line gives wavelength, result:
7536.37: 2.96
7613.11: 2.638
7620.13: 2.879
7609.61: 2.769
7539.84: 2.958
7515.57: 2.966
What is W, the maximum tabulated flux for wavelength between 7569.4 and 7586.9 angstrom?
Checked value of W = 3.096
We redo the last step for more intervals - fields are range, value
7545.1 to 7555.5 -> 2.884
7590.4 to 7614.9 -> 3.165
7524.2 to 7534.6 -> 2.974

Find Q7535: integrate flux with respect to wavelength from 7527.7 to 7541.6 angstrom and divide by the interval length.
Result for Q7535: 2.96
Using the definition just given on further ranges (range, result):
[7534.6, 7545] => 2.96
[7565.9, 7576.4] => 2.95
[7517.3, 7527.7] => 2.96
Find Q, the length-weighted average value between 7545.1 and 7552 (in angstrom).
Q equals 2.83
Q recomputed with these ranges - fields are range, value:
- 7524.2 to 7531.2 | 2.93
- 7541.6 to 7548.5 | 2.92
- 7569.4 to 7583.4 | 2.91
